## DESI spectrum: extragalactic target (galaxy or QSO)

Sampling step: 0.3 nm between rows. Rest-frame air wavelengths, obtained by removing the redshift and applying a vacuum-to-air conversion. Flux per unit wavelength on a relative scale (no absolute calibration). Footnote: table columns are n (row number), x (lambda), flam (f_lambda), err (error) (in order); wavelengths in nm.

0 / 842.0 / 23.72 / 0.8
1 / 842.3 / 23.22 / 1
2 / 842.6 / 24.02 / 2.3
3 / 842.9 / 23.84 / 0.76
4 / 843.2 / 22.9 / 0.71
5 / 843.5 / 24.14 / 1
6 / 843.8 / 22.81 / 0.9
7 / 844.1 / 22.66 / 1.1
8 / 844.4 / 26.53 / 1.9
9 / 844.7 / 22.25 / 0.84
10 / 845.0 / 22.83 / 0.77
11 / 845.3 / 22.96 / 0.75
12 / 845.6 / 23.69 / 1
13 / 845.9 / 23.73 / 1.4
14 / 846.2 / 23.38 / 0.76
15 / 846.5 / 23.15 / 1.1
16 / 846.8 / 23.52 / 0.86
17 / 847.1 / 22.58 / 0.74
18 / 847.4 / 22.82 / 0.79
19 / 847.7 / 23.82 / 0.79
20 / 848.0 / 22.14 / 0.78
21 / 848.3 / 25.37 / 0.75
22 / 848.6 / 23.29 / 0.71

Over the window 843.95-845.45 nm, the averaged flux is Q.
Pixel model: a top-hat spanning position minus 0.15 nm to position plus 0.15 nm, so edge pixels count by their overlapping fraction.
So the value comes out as 23.4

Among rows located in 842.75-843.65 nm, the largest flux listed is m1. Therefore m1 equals 24.14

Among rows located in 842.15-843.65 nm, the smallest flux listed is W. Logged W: 22.9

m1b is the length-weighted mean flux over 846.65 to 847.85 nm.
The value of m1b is 23.2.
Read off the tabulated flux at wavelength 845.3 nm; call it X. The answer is 22.96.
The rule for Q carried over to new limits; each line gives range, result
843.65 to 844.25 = 22.7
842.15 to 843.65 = 23.6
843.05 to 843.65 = 23.5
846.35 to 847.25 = 23.1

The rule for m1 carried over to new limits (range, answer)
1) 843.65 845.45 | 26.53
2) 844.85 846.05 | 23.73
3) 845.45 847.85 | 23.82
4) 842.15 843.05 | 24.02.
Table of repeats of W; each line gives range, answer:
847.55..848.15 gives 22.14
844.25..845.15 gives 22.25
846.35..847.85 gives 22.58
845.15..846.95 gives 22.96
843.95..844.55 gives 22.66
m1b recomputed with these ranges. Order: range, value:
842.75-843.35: 23.4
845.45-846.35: 23.6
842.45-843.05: 23.9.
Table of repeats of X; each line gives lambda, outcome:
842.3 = 23.22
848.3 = 25.37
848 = 22.14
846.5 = 23.15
